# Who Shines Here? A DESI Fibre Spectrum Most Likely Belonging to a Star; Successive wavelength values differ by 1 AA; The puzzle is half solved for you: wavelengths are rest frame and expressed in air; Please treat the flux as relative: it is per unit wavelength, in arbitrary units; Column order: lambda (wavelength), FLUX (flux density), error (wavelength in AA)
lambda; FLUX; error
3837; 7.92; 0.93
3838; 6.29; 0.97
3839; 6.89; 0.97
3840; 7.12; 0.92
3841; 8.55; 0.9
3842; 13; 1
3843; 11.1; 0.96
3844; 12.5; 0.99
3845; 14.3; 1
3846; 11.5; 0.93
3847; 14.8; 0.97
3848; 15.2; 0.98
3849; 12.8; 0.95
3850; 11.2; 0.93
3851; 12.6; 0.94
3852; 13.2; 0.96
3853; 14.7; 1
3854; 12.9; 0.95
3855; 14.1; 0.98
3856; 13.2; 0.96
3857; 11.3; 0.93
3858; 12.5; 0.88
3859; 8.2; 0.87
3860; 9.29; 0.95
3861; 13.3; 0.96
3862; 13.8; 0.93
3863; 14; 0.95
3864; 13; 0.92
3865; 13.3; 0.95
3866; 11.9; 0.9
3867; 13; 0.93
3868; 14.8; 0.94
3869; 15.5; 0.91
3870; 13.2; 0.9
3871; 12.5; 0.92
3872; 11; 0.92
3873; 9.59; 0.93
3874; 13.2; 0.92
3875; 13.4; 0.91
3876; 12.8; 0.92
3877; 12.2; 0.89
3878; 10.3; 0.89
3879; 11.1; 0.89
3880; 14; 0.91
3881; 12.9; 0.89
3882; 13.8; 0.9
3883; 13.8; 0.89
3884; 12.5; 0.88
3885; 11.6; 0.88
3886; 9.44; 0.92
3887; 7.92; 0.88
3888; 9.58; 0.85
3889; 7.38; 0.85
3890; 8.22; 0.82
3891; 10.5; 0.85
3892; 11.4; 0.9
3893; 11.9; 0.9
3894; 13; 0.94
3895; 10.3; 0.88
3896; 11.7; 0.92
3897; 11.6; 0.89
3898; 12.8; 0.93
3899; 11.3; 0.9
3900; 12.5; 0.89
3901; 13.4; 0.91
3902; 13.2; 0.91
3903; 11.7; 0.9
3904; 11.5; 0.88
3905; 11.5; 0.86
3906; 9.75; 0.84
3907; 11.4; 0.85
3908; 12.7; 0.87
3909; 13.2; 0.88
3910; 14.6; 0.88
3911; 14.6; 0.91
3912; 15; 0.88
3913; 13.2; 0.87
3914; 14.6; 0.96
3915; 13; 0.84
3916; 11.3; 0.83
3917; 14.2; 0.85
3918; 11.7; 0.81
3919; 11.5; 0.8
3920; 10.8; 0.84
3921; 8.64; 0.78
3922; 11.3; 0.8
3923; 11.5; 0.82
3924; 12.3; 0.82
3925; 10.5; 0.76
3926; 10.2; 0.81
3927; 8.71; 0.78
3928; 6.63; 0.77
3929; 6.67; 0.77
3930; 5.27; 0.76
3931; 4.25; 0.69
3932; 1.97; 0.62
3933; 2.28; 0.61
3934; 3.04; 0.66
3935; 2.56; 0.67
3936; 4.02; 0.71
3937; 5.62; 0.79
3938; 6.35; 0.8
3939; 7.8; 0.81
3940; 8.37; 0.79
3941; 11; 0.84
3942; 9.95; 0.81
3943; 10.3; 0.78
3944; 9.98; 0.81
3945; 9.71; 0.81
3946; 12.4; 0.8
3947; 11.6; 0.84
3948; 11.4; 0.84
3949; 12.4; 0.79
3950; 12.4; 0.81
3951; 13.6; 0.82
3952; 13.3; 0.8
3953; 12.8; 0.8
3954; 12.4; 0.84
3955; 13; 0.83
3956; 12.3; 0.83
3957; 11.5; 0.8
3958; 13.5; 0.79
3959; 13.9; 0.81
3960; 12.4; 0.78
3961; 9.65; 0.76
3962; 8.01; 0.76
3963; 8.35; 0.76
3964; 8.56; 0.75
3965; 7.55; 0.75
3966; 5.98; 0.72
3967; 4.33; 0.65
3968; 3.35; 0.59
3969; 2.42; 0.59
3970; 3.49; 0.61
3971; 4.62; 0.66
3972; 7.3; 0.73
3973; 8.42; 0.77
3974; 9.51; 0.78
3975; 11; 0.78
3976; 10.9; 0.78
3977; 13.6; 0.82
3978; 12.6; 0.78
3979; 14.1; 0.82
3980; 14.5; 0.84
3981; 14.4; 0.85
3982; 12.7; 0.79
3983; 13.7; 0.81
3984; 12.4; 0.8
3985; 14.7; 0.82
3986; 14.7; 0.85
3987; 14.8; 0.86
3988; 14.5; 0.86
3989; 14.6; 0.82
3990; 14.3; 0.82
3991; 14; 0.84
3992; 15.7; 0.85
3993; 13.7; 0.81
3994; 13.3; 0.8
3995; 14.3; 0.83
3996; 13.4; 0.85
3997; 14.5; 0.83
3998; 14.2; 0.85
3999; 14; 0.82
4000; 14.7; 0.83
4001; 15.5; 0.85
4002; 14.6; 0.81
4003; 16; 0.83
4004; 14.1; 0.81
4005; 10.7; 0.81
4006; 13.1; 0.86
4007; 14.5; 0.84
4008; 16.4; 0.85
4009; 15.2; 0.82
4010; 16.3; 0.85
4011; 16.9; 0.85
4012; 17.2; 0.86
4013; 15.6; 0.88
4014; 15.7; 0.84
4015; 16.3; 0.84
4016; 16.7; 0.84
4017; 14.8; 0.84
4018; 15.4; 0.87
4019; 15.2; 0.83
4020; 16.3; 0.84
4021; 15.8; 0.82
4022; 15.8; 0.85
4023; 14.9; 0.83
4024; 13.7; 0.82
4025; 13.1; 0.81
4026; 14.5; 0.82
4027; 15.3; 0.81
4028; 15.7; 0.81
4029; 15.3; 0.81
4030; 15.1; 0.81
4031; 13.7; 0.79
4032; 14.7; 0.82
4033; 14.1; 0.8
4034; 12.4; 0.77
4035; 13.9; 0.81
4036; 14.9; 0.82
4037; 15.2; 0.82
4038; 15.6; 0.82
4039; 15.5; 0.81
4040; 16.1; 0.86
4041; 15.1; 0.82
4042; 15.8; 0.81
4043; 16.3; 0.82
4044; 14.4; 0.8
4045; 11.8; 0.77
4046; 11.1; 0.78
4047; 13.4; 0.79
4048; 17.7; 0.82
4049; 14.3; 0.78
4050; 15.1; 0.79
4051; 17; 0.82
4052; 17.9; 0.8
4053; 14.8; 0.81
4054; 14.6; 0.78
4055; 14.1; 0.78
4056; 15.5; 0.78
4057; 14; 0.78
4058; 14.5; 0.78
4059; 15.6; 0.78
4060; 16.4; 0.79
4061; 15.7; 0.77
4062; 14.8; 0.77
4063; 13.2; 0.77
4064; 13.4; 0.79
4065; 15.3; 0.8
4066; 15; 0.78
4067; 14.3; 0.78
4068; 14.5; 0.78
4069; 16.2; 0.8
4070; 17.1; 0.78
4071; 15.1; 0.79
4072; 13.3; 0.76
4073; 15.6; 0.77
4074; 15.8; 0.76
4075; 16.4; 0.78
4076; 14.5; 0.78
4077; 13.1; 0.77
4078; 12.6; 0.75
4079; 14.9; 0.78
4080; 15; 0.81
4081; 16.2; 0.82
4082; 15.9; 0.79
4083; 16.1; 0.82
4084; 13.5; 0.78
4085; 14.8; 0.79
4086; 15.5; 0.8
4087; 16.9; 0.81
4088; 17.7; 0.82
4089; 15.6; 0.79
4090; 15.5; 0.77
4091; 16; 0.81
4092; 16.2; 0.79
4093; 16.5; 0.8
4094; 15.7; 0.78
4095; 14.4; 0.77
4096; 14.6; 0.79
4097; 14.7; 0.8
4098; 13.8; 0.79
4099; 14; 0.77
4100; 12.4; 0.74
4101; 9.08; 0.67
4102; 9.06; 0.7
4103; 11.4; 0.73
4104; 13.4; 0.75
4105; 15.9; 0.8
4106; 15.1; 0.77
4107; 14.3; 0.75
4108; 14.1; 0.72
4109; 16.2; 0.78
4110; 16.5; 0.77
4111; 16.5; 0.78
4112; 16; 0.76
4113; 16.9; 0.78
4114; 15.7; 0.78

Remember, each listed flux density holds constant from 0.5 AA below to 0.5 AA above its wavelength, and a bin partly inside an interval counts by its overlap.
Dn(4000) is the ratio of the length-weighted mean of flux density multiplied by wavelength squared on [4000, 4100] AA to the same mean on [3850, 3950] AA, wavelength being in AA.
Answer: 1.47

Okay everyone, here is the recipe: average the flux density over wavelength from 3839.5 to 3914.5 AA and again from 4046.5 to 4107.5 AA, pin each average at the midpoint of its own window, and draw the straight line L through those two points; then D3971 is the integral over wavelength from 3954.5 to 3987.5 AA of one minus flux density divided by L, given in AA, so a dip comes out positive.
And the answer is 7.6 AA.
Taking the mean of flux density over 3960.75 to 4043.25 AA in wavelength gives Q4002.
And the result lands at 13.3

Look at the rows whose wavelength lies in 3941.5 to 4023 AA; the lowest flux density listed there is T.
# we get 2.42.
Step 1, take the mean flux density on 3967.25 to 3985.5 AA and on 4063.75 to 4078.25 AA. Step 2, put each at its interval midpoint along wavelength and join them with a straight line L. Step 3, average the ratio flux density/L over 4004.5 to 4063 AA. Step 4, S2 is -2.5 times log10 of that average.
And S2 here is -0.16 mag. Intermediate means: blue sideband 10.1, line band 15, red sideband 14.9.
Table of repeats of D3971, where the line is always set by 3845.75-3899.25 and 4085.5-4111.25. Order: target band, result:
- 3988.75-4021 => -3.1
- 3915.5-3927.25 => 1.5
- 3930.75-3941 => 6.3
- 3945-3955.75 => 0.5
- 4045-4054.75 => -0.6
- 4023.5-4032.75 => -0.5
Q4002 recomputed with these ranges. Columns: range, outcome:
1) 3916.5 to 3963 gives 9.63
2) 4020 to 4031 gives 14.9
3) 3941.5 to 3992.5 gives 11.1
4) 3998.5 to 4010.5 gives 14.6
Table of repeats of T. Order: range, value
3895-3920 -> 9.75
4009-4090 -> 11.1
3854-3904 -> 7.38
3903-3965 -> 1.97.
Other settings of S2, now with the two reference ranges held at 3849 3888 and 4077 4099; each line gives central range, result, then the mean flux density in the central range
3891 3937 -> 0.24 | 10.4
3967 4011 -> 0.11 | 12.6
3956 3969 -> 0.47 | 8.8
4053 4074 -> 0.00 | 14.9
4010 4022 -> -0.12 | 16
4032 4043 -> -0.02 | 14.9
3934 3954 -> 0.35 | 9.66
